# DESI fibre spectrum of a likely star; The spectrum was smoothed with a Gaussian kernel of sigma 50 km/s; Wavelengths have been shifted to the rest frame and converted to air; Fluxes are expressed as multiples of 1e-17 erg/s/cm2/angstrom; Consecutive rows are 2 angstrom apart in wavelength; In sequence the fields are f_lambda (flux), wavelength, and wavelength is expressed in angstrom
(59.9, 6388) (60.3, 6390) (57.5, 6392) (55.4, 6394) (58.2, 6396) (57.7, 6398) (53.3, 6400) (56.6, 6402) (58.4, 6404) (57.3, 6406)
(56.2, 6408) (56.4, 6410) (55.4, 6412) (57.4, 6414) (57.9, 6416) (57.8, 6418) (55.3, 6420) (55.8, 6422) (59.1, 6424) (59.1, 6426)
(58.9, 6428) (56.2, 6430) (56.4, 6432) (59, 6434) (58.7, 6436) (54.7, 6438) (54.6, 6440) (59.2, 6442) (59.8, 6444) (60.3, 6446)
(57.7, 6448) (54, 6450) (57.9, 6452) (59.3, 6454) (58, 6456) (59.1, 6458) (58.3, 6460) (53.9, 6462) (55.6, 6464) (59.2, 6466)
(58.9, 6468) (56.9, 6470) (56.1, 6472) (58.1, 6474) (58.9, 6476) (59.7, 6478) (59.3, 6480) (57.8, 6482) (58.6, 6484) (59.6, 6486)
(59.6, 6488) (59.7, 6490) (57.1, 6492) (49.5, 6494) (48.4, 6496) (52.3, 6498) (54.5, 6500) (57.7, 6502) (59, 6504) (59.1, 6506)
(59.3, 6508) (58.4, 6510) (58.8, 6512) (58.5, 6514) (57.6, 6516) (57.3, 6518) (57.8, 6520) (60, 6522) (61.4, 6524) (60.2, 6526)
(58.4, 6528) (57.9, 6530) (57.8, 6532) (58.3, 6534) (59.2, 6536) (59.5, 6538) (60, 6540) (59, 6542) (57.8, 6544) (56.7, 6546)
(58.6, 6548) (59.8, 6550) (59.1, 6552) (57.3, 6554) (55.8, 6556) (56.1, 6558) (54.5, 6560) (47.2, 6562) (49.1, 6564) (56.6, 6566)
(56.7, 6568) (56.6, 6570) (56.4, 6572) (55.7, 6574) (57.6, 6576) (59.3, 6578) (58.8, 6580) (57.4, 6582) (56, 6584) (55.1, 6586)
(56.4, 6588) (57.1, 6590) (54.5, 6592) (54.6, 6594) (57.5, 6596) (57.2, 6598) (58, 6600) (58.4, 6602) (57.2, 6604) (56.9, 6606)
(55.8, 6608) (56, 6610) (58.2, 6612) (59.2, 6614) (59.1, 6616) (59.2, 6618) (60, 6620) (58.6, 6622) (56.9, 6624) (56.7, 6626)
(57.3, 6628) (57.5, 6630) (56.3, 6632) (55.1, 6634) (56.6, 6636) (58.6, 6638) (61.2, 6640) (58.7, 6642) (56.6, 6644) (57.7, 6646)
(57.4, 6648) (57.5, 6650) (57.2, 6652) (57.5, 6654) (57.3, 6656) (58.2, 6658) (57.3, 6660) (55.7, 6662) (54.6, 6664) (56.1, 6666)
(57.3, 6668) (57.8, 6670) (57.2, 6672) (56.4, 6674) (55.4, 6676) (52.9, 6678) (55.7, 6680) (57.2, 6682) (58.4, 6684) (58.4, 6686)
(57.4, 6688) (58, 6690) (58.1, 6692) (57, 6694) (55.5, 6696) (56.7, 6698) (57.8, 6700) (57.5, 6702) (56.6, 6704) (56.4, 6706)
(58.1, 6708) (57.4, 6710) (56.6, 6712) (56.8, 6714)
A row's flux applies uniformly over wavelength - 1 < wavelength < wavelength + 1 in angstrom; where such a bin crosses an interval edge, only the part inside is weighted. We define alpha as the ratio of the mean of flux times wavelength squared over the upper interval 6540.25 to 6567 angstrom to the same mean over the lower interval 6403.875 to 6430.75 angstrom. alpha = 1.02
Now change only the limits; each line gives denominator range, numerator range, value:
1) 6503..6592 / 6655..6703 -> 1.03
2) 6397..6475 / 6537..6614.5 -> 1.03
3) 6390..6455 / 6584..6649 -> 1.06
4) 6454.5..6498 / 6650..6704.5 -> 1.06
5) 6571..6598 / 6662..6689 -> 1.02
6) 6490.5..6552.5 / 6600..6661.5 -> 1.03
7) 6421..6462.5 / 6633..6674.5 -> 1.06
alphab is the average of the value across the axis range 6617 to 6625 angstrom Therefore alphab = 58.7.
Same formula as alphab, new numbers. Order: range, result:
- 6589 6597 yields 55.9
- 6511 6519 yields 58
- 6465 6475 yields 57.8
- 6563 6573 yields 55.1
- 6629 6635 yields 56.3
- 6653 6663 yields 57.2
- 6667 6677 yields 56.8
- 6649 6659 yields 57.5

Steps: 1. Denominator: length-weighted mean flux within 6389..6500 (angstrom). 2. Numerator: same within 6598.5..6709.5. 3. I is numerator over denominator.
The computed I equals 1.0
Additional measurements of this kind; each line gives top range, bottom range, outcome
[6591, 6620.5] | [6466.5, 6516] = 1.00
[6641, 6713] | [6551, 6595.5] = 1.02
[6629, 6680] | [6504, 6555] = 0.97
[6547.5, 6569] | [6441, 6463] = 0.96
